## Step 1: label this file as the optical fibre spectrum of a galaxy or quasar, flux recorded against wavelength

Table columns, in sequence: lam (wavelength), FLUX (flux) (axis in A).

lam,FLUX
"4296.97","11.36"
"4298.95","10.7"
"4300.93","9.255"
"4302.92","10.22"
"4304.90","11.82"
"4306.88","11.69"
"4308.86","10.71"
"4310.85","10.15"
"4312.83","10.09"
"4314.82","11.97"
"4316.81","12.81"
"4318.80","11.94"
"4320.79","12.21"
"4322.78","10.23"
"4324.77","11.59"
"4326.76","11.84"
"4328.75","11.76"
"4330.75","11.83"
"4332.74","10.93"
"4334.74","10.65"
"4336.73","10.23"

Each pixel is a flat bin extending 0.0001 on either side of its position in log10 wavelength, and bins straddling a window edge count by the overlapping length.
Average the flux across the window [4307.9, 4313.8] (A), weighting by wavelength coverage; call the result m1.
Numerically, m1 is 10.3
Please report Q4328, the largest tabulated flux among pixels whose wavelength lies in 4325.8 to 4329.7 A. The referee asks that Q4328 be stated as 11.84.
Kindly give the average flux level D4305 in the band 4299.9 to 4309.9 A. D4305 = 10.7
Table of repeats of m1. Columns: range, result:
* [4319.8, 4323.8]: 11.2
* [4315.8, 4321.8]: 12.3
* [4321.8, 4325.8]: 10.9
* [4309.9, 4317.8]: 11.3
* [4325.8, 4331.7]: 11.8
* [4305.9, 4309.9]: 11.2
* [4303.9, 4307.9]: 11.8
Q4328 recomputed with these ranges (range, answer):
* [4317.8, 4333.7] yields 12.21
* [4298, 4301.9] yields 10.7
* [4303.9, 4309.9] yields 11.82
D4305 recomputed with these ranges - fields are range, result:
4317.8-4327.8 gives 11.6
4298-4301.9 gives 9.97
